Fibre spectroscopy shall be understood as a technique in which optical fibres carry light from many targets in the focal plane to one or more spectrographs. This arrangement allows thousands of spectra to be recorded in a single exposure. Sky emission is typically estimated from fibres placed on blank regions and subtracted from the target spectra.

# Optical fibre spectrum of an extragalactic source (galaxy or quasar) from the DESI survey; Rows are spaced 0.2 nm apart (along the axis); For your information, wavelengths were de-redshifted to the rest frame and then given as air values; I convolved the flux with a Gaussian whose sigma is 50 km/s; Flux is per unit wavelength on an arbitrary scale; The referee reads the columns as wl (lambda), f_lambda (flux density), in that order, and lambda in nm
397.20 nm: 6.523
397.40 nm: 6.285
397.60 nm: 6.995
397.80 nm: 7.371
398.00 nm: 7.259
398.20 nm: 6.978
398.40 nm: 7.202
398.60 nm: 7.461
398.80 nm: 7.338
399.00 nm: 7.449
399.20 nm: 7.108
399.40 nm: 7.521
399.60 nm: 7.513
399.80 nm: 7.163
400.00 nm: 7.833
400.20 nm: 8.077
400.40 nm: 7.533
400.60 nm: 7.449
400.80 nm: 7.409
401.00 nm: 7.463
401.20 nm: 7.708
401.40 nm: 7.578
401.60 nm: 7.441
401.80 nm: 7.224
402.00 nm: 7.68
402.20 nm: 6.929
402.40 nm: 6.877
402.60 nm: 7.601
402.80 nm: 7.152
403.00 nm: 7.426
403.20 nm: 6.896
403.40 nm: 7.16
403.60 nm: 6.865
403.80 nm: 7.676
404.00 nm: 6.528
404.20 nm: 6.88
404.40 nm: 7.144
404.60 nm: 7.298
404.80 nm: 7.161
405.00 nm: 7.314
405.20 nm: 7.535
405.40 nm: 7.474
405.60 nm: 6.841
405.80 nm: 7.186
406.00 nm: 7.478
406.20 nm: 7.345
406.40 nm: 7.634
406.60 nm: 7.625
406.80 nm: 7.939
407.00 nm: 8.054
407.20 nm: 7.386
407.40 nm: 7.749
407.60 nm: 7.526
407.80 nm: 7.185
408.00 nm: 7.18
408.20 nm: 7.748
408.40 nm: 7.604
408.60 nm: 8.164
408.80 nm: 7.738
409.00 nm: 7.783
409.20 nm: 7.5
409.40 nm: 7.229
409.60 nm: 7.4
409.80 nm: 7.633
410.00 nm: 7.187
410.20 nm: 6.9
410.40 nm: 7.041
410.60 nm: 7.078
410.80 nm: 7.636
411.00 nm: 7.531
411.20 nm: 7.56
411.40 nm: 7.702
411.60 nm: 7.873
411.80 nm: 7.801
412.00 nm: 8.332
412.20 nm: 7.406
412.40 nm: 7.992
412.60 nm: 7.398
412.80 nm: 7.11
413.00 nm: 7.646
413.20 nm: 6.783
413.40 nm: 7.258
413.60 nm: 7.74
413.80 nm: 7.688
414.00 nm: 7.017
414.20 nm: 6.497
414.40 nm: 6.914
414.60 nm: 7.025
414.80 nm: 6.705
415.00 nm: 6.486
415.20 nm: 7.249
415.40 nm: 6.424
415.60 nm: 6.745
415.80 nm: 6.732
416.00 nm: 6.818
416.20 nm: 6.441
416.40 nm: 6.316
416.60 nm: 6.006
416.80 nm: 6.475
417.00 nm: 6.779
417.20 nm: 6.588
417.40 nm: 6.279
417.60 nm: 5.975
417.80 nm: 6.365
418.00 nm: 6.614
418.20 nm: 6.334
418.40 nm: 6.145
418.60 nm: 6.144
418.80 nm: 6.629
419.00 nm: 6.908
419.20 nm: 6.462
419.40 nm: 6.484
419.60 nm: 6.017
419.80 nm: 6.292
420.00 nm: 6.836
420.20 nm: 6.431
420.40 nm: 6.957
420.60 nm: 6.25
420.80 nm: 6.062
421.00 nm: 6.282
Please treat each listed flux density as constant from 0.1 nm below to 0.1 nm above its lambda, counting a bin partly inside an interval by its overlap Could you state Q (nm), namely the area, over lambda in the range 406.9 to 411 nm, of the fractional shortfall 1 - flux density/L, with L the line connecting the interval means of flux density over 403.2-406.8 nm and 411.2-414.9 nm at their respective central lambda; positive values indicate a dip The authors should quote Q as -0.09 nm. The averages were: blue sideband 7.25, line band 7.49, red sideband 7.39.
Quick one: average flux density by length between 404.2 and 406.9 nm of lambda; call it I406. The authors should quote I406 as 7.36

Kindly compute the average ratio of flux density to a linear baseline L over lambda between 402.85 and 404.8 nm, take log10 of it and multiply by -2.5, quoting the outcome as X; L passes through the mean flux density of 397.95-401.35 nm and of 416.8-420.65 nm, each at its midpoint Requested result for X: 0.02 mag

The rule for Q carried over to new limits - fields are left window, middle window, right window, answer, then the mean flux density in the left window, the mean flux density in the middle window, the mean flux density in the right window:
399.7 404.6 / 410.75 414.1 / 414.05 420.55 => -0.38 nm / 7.32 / 7.56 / 6.54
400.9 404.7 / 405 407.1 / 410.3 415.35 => -0.07 nm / 7.24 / 7.5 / 7.33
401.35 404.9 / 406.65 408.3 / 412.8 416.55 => -0.12 nm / 7.19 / 7.6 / 6.91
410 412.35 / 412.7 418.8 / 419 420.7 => 0.24 nm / 7.53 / 6.71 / 6.49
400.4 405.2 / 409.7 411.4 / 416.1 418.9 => -0.14 nm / 7.27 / 7.34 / 6.36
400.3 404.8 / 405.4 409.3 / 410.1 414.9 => -0.13 nm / 7.27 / 7.56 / 7.36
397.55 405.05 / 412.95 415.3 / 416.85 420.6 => -0.14 nm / 7.31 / 7.07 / 6.45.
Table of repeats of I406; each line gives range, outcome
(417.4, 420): 6.38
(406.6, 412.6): 7.58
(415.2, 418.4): 6.47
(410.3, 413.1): 7.58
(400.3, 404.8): 7.27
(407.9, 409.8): 7.6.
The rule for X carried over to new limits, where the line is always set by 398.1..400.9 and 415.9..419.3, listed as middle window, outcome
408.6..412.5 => -0.11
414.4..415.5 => -0.03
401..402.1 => -0.03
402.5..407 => -0.02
